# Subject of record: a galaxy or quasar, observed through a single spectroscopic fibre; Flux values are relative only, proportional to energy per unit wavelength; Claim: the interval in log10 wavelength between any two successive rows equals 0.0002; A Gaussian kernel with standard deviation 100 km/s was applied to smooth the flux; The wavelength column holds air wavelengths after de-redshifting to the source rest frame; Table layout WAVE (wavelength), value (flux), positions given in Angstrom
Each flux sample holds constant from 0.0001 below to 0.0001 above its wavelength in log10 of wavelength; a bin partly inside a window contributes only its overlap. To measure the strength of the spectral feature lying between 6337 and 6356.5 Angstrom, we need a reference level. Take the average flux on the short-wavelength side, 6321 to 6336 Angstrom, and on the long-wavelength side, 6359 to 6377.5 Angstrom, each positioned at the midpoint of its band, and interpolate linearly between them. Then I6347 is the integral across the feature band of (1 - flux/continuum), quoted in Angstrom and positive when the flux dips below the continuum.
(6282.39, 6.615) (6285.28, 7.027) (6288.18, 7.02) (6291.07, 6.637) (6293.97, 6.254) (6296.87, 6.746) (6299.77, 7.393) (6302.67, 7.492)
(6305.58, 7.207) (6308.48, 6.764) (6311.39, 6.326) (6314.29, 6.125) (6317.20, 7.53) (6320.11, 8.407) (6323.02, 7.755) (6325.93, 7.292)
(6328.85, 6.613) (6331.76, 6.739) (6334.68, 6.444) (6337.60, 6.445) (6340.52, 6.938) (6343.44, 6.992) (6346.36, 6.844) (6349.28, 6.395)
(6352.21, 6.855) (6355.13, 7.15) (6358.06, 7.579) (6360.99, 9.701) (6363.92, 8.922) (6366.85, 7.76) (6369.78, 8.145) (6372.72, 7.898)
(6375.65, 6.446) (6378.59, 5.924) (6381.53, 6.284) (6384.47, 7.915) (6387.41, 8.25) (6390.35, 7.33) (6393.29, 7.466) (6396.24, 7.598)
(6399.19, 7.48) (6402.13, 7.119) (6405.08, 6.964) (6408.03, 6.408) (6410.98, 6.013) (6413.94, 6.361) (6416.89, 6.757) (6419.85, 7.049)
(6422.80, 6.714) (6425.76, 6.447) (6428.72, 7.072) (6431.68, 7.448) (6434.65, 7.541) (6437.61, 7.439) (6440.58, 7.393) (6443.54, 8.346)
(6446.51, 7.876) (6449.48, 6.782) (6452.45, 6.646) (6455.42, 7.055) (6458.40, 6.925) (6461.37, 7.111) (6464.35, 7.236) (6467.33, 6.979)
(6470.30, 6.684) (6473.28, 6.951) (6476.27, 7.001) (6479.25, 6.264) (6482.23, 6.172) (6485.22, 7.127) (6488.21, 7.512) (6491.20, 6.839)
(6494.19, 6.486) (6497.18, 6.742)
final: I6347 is 1.8 Angstrom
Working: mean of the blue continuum 7.03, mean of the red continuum 8.08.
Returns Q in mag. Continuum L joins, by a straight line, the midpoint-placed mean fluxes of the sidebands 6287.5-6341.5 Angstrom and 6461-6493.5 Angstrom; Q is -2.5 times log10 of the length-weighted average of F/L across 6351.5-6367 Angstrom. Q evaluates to -0.17 mag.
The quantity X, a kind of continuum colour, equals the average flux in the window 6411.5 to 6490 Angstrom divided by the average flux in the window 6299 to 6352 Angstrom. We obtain 1.01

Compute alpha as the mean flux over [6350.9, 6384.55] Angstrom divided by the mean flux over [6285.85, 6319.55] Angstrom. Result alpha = 1.1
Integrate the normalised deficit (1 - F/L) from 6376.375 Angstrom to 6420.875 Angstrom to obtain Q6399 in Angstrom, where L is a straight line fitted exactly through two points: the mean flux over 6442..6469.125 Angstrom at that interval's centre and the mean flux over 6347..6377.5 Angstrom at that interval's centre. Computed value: 2.9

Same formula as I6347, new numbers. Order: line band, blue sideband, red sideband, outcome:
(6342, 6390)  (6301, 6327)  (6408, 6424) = -3.9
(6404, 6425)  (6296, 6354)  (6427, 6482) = 1.4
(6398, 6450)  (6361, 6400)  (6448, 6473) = 1.1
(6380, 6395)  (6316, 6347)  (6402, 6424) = -1.5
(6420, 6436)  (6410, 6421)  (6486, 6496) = -1.0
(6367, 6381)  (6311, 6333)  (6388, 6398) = 0.6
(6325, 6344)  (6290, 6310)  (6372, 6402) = 0.8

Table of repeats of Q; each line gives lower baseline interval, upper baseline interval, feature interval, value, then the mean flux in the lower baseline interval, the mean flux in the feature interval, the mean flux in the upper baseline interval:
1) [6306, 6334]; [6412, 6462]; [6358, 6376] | -0.16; 7.05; 8.2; 7.11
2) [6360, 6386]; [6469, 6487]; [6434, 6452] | -0.07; 7.63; 7.51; 6.71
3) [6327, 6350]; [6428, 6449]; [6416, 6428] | 0.10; 6.7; 6.76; 7.57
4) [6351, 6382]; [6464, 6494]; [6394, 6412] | 0.05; 7.56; 6.98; 6.85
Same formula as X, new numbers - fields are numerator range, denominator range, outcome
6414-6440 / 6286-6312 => 1.02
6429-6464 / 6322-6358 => 1.06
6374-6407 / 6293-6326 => 1.01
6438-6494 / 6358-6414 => 0.95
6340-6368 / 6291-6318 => 1.10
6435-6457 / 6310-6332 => 1.03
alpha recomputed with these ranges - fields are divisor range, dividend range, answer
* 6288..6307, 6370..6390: 1.03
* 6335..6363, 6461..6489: 0.95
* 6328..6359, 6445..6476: 1.03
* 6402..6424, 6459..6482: 1.03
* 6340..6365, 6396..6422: 0.91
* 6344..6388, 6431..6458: 0.99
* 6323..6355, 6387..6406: 1.09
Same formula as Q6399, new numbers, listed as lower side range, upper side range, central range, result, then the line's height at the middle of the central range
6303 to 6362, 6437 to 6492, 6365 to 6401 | -1.6 Angstrom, 7.08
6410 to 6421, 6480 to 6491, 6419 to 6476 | -3.8 Angstrom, 6.7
